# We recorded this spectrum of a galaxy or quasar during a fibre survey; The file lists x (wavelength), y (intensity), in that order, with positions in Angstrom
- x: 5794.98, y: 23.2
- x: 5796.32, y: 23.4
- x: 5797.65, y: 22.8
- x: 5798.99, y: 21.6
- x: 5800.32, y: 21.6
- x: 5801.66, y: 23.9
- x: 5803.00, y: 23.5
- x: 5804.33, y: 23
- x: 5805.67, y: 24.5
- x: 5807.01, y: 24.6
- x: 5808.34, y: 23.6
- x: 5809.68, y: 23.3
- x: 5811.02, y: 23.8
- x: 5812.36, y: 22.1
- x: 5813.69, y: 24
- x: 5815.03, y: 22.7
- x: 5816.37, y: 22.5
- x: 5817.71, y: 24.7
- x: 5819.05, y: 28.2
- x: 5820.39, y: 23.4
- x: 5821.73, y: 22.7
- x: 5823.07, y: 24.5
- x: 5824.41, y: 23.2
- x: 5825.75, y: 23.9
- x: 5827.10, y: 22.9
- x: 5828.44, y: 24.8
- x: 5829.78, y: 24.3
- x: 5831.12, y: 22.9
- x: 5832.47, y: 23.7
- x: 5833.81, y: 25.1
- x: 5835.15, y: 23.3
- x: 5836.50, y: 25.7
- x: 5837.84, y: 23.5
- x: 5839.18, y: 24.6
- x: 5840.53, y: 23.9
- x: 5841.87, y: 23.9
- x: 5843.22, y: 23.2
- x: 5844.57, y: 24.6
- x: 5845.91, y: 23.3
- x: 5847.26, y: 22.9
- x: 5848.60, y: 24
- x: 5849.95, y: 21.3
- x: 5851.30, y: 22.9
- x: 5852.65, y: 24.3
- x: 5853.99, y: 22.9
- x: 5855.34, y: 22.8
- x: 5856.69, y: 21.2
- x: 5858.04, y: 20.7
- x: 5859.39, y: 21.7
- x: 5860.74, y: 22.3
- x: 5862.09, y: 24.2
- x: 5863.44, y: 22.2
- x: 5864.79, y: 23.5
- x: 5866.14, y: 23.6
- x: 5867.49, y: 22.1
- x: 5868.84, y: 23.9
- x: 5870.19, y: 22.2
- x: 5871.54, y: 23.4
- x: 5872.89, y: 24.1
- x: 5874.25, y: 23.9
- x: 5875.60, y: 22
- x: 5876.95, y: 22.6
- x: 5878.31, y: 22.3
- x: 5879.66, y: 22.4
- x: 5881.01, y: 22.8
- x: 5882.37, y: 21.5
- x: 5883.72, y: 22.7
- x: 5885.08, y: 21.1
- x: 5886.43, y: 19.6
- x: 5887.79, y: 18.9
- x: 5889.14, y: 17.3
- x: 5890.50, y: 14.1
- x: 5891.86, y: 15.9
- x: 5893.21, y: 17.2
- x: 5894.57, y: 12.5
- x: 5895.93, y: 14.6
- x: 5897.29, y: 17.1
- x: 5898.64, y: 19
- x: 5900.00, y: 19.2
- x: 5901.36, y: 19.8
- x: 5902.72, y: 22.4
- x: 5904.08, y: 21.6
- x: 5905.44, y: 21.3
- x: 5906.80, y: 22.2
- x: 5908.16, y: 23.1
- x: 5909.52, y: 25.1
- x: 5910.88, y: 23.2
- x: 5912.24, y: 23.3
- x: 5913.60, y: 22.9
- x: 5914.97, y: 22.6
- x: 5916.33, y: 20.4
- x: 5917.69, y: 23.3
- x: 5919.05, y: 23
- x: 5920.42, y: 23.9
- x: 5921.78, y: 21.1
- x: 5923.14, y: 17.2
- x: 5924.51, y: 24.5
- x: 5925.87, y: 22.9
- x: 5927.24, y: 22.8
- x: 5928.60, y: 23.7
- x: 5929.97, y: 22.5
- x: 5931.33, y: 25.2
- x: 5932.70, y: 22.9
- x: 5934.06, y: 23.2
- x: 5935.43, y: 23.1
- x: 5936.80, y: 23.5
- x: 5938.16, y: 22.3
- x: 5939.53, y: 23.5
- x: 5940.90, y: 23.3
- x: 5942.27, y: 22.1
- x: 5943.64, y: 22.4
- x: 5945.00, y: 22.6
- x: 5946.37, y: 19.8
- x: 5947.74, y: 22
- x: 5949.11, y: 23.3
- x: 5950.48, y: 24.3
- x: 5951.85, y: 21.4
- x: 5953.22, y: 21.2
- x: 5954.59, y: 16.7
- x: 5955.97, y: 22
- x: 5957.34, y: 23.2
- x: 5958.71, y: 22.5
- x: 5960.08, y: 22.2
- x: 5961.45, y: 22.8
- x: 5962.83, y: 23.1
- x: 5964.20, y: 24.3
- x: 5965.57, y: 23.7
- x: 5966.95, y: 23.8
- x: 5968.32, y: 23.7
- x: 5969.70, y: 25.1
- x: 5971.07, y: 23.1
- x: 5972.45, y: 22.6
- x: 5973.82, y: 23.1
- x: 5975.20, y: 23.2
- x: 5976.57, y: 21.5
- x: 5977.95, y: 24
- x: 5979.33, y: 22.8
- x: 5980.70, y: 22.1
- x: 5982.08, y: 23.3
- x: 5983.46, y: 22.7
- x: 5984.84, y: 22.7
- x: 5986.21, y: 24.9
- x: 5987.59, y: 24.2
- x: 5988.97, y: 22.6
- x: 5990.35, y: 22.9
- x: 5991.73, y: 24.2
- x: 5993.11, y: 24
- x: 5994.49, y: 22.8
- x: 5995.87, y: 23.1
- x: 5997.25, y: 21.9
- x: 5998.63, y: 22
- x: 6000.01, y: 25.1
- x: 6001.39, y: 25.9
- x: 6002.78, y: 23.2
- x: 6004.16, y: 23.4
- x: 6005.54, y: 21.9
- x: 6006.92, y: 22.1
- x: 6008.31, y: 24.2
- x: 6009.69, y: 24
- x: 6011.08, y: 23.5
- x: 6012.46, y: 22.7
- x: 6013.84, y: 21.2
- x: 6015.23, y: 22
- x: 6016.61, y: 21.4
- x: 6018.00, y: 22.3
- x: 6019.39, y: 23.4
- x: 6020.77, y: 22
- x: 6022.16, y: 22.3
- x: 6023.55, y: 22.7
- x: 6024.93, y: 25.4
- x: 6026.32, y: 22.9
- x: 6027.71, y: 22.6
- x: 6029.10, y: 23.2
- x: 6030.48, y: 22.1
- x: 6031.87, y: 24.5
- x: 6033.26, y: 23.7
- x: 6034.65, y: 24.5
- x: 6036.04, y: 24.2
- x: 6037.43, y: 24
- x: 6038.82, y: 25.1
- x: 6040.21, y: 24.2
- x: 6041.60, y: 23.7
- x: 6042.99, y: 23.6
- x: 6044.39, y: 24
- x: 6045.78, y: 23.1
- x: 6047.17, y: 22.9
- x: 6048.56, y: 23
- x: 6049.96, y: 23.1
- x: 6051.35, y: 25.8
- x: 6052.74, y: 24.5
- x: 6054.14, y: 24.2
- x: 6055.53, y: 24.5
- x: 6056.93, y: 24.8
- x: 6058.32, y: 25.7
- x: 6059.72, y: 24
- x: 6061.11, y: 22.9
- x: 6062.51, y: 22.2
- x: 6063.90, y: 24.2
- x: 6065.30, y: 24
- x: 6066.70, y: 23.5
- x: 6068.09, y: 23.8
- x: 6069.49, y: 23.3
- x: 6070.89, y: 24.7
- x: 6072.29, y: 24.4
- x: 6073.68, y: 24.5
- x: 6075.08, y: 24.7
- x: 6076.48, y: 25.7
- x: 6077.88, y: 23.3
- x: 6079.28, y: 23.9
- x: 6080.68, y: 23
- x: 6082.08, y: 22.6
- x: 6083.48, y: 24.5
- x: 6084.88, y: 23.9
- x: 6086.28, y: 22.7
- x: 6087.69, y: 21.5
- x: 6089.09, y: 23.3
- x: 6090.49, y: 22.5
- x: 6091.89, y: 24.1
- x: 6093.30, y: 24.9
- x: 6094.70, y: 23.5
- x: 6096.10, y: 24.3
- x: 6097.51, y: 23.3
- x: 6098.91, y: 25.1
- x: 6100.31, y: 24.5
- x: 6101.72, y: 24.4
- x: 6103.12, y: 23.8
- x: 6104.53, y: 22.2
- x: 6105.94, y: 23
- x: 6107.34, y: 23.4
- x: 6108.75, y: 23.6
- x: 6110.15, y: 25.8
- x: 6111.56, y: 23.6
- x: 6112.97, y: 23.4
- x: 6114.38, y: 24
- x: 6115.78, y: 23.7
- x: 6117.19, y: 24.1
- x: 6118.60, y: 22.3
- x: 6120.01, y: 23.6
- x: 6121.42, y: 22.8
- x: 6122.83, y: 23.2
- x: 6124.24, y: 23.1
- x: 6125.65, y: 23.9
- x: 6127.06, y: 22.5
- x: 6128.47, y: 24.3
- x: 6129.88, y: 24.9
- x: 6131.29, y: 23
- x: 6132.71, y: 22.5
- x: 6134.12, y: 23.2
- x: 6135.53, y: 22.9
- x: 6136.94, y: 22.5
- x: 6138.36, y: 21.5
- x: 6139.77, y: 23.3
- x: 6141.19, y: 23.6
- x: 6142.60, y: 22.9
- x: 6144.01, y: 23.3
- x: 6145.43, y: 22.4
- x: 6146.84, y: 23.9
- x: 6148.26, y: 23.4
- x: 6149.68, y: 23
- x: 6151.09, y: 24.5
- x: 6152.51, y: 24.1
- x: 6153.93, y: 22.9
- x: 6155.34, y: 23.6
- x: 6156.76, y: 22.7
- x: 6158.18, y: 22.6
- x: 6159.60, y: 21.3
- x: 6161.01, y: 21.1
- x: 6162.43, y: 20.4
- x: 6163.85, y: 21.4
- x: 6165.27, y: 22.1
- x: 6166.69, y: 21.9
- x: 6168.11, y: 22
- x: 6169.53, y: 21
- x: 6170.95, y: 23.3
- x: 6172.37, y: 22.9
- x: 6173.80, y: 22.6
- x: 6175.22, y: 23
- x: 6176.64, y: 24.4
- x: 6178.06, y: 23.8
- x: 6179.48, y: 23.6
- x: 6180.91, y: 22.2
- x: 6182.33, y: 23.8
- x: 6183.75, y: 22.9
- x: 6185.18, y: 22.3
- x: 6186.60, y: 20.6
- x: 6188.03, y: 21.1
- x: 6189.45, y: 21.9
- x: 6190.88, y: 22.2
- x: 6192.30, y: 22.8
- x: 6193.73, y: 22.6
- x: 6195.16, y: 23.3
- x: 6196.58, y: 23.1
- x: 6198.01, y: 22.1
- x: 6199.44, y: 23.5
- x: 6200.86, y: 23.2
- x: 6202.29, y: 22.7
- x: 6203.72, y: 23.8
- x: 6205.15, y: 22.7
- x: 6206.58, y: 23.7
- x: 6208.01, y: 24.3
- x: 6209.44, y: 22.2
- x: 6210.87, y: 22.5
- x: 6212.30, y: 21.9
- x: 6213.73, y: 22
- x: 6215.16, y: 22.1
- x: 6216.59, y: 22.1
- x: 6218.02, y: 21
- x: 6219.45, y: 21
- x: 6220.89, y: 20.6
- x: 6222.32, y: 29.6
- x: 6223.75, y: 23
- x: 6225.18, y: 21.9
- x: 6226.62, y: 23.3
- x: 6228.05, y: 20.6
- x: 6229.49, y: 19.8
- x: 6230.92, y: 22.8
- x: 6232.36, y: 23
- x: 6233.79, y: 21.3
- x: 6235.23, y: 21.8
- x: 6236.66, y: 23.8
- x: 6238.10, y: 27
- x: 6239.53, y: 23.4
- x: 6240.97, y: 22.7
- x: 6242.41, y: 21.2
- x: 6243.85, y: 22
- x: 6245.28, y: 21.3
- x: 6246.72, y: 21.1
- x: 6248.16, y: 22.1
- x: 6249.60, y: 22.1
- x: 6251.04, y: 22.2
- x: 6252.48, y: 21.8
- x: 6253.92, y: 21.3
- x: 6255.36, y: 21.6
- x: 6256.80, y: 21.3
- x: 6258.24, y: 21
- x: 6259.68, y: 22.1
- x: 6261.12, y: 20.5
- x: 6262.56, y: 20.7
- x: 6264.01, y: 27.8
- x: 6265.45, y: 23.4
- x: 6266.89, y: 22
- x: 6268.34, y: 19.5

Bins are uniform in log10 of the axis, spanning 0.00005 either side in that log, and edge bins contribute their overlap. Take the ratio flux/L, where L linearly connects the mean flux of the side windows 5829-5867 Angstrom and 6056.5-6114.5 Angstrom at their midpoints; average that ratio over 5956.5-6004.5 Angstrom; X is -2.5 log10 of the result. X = 0.01 mag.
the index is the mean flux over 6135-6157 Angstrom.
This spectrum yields 23.2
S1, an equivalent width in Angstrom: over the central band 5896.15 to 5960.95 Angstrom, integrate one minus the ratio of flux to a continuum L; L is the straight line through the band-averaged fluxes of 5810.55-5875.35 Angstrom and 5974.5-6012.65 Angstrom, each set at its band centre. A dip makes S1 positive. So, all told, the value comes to 3.4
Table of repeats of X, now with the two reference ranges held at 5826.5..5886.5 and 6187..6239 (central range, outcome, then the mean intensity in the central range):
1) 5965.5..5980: -0.02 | 23.3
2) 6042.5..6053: -0.04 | 23.7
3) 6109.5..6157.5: -0.03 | 23.4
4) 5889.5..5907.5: 0.25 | 18.2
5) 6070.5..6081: -0.07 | 24.3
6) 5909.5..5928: 0.02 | 22.5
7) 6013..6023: 0.04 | 22.1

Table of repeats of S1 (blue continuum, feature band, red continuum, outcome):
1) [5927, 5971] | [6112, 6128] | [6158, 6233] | -0.6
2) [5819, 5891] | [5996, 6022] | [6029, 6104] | 0.8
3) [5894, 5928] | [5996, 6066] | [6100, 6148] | -3.3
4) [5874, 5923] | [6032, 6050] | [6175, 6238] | -1.9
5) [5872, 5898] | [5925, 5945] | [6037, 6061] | -2.0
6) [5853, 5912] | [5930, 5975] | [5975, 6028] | -1.0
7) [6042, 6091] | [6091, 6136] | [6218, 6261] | -0.5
